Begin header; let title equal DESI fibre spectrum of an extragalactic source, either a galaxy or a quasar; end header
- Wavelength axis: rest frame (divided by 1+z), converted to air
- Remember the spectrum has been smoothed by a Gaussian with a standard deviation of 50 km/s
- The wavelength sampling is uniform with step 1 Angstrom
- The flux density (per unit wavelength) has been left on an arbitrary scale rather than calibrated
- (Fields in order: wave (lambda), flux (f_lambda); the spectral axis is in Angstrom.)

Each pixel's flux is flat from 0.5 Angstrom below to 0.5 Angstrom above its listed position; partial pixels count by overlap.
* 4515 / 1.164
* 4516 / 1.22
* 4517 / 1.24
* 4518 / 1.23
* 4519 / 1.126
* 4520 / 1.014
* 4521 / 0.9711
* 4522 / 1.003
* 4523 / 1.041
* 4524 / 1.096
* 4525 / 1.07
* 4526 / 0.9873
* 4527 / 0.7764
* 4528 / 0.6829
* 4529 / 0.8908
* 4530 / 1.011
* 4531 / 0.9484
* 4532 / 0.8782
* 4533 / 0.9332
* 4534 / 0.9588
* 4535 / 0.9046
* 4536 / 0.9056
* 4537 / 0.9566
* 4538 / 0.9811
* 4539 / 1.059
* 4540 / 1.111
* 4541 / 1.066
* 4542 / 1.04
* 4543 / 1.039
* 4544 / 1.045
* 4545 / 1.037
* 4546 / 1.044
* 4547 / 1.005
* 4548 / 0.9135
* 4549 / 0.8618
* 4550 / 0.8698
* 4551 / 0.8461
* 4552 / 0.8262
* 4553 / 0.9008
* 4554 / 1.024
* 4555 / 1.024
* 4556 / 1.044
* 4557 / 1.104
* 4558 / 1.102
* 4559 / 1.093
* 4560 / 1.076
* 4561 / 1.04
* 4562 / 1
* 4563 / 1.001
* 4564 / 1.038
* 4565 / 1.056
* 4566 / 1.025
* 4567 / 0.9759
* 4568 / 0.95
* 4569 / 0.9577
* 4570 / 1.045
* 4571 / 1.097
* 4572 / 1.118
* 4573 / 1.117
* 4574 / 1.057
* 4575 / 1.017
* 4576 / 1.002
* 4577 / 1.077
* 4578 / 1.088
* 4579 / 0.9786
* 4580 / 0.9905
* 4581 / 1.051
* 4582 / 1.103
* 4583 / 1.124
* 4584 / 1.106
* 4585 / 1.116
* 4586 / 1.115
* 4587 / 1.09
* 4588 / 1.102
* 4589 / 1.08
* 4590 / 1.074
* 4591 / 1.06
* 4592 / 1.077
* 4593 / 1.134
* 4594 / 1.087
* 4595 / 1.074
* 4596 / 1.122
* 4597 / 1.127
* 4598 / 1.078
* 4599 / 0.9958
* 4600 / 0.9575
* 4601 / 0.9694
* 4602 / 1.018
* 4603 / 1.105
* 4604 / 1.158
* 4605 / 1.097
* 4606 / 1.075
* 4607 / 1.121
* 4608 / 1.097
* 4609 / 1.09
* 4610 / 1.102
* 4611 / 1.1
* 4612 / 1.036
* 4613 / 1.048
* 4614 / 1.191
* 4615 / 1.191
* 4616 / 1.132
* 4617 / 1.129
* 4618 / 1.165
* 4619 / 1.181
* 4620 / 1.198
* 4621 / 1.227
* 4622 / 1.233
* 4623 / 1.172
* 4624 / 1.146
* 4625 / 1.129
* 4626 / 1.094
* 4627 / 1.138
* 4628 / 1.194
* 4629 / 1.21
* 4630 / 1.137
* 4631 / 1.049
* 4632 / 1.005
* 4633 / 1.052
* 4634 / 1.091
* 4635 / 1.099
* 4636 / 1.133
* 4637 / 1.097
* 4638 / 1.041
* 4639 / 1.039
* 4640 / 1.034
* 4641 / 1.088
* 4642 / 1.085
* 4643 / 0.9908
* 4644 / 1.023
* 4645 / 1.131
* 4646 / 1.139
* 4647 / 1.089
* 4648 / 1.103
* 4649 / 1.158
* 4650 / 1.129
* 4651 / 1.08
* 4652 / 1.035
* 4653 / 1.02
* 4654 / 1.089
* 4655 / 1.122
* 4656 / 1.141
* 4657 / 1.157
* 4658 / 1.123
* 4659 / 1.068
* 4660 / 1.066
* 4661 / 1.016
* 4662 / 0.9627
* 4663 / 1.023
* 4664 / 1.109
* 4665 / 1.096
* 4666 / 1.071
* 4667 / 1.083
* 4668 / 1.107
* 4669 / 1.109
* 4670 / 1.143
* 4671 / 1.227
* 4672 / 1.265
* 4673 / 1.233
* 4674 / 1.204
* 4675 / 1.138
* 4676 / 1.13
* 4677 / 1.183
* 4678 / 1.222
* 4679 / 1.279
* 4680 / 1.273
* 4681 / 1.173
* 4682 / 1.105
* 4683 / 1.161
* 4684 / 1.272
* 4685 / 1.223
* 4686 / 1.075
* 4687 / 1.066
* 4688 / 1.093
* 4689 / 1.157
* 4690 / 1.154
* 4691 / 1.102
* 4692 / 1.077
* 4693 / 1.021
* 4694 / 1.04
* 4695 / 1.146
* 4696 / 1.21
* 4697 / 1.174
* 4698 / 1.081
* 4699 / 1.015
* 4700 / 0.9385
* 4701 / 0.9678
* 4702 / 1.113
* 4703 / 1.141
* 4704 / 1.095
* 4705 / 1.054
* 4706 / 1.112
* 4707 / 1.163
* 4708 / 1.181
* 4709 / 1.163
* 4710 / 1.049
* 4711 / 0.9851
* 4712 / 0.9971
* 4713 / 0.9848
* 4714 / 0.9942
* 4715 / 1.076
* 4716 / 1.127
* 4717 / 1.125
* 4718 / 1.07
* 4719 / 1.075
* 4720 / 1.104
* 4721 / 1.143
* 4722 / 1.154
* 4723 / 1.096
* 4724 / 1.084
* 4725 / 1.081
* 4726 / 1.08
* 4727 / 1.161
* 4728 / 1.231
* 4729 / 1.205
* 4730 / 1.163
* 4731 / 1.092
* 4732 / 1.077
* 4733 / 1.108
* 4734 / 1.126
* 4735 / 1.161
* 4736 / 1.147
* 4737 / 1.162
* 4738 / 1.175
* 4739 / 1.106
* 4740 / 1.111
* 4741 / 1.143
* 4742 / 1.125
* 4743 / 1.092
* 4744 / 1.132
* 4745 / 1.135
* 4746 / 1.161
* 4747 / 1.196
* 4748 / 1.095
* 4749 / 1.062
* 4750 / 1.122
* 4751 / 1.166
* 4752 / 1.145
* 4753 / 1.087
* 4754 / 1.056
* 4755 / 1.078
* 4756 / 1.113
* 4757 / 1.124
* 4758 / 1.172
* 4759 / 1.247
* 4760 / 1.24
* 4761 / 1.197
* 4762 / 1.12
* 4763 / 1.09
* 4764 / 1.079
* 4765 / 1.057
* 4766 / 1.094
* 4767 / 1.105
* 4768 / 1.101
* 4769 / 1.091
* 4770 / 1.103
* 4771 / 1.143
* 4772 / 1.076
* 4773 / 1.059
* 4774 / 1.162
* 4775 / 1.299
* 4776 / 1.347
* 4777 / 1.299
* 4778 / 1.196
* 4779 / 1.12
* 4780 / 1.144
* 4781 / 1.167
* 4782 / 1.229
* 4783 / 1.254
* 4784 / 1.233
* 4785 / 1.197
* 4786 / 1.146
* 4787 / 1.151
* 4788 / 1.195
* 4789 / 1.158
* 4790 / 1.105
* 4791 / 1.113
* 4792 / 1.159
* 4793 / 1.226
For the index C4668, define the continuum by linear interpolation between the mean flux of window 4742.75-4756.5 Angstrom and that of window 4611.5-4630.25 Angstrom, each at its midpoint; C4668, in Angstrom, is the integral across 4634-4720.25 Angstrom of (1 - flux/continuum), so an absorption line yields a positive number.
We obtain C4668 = 2.6 Angstrom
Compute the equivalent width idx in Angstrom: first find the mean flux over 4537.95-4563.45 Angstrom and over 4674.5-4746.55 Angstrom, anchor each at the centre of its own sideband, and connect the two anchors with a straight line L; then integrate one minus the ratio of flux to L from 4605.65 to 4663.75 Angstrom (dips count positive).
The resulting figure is -2.1 Angstrom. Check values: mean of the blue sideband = 1.01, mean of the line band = 1.1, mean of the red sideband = 1.12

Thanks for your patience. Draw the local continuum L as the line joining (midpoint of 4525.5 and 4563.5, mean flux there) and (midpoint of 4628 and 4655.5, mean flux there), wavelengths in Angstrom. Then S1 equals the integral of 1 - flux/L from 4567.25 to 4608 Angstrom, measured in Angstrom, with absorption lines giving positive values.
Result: -1.8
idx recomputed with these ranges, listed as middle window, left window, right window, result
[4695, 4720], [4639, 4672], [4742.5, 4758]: 0.6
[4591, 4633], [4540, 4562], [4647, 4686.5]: -1.6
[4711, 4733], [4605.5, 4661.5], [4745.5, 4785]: 0.7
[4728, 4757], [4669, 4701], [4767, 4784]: 0.9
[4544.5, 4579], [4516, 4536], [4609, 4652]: 0.7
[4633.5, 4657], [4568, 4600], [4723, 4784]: 0.2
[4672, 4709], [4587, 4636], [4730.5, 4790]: -0.2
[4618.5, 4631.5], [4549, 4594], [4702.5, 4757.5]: -1.2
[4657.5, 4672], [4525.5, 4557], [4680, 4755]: -0.4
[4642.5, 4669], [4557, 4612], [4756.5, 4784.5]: 0.5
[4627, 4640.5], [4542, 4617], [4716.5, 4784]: -0.2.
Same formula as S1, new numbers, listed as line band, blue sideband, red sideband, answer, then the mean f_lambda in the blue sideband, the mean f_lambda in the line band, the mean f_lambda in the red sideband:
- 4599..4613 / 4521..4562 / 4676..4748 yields -0.5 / 0.98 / 1.07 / 1.12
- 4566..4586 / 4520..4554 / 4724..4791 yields -1.2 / 0.961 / 1.05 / 1.14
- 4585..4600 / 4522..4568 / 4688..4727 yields -1.0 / 0.984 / 1.08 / 1.09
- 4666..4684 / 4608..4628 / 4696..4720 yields -1.3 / 1.14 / 1.18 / 1.08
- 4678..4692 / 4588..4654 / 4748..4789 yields -0.5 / 1.1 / 1.16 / 1.15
